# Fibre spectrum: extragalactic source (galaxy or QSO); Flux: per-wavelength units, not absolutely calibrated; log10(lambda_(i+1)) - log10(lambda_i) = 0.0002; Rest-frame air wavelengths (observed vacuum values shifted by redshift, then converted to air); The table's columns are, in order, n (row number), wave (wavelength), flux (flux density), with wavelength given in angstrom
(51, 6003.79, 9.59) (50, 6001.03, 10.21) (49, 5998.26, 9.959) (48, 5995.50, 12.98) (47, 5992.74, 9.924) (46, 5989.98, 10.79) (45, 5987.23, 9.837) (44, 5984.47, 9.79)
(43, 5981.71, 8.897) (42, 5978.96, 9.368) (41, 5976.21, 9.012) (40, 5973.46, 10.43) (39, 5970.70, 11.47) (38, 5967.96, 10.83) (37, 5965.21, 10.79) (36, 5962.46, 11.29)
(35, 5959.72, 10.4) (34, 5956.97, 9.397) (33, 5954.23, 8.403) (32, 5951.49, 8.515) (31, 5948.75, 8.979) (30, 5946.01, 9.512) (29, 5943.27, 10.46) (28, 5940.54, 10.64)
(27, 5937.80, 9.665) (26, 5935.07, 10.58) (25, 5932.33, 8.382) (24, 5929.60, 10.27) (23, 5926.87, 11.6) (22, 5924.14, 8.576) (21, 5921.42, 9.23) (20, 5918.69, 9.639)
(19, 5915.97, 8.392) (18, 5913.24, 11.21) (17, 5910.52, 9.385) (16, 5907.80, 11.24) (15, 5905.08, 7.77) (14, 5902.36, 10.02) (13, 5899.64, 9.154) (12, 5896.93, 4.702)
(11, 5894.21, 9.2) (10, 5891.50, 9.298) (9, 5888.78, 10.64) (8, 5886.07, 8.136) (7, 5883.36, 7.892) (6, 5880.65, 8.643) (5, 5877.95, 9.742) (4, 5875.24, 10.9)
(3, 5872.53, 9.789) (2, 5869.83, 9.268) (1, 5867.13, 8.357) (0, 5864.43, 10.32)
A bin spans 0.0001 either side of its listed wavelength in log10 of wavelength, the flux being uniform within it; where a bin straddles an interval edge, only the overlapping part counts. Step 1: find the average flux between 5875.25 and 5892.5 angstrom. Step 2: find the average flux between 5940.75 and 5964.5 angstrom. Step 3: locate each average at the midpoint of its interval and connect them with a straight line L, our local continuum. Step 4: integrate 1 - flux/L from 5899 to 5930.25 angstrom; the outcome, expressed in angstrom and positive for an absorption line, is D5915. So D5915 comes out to -0.94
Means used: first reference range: 9.2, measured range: 9.71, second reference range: 9.7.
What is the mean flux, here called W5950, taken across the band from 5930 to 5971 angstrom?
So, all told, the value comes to 9.92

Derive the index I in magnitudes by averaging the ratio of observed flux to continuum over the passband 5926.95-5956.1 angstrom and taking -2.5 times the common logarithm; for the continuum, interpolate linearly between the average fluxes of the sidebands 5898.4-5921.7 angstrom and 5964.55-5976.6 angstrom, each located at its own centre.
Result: 0.05 mag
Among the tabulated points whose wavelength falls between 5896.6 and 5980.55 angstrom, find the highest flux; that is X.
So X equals 11.6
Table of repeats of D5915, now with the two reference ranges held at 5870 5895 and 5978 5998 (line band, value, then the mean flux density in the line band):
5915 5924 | 0.6 angstrom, 9.06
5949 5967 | 0.4 angstrom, 9.77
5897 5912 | 0.7 angstrom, 9.12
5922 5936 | -0.1 angstrom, 9.82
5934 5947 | -0.5 angstrom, 10.2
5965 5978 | -0.5 angstrom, 10.4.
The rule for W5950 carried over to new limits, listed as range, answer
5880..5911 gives 8.83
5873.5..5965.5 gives 9.48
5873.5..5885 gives 9.28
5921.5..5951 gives 9.8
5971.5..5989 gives 9.65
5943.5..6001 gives 10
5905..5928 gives 9.76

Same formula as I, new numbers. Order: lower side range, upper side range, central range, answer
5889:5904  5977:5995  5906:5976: -0.08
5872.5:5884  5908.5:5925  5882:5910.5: 0.08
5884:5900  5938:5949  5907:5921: -0.09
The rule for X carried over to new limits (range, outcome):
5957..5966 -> 11.29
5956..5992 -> 11.47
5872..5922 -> 11.24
